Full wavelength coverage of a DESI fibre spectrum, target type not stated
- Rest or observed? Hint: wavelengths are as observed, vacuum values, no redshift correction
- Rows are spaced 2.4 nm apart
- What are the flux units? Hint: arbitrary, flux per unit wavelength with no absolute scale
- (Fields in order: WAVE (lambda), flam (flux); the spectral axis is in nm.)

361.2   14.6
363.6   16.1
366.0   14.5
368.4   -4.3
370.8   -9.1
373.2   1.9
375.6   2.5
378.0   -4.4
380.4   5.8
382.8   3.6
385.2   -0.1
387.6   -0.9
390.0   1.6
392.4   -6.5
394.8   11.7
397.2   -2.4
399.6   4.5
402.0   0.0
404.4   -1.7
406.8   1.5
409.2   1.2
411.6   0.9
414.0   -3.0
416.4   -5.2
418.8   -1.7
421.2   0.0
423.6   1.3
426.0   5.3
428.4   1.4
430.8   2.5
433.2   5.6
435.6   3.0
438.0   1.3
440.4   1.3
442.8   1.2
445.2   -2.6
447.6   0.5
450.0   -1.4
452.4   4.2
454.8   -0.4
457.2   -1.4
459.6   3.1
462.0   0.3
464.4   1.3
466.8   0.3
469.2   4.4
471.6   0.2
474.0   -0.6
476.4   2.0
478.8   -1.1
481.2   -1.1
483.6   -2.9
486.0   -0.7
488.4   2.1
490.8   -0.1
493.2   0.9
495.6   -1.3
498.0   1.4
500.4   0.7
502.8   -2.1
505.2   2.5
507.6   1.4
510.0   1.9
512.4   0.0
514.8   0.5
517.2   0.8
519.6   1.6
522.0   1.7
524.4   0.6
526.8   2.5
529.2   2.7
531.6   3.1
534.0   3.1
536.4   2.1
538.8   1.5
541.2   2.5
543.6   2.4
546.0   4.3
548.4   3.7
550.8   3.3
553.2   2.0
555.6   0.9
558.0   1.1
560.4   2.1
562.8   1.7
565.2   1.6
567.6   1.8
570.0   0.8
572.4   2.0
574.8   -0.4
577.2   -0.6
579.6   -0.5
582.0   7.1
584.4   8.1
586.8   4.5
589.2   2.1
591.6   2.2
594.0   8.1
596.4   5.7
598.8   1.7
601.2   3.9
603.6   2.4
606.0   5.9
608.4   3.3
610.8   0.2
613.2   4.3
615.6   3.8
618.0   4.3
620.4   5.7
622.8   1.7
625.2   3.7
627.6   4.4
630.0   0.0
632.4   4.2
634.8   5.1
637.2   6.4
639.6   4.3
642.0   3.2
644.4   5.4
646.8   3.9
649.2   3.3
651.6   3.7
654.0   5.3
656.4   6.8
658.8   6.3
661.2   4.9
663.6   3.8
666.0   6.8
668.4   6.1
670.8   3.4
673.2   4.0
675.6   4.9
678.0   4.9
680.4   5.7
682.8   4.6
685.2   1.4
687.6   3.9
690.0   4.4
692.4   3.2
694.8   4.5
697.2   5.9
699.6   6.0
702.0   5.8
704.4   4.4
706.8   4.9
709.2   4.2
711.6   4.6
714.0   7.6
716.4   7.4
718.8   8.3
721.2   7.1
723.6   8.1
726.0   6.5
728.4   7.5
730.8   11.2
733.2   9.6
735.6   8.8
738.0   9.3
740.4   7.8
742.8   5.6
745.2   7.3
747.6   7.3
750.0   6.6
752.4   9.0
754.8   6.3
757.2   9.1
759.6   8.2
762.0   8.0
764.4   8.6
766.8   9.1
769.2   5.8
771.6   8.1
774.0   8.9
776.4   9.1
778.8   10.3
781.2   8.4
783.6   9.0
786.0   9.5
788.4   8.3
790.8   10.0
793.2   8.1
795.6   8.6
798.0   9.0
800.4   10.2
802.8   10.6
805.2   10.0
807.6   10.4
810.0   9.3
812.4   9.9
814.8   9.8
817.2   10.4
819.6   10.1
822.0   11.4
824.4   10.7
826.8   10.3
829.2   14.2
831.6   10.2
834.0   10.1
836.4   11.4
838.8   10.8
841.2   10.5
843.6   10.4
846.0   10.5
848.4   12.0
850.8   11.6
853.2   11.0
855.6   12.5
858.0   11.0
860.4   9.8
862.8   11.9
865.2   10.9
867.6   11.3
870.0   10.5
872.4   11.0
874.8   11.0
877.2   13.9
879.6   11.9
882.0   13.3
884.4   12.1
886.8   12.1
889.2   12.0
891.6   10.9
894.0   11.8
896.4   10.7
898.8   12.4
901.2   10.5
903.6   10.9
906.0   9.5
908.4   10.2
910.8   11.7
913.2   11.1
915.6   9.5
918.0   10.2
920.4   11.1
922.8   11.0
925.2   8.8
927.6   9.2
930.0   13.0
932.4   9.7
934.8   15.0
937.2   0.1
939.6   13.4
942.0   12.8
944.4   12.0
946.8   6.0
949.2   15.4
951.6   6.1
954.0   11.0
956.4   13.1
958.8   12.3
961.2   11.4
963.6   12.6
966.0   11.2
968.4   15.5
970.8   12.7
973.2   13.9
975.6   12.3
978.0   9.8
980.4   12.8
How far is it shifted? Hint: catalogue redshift 0.789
